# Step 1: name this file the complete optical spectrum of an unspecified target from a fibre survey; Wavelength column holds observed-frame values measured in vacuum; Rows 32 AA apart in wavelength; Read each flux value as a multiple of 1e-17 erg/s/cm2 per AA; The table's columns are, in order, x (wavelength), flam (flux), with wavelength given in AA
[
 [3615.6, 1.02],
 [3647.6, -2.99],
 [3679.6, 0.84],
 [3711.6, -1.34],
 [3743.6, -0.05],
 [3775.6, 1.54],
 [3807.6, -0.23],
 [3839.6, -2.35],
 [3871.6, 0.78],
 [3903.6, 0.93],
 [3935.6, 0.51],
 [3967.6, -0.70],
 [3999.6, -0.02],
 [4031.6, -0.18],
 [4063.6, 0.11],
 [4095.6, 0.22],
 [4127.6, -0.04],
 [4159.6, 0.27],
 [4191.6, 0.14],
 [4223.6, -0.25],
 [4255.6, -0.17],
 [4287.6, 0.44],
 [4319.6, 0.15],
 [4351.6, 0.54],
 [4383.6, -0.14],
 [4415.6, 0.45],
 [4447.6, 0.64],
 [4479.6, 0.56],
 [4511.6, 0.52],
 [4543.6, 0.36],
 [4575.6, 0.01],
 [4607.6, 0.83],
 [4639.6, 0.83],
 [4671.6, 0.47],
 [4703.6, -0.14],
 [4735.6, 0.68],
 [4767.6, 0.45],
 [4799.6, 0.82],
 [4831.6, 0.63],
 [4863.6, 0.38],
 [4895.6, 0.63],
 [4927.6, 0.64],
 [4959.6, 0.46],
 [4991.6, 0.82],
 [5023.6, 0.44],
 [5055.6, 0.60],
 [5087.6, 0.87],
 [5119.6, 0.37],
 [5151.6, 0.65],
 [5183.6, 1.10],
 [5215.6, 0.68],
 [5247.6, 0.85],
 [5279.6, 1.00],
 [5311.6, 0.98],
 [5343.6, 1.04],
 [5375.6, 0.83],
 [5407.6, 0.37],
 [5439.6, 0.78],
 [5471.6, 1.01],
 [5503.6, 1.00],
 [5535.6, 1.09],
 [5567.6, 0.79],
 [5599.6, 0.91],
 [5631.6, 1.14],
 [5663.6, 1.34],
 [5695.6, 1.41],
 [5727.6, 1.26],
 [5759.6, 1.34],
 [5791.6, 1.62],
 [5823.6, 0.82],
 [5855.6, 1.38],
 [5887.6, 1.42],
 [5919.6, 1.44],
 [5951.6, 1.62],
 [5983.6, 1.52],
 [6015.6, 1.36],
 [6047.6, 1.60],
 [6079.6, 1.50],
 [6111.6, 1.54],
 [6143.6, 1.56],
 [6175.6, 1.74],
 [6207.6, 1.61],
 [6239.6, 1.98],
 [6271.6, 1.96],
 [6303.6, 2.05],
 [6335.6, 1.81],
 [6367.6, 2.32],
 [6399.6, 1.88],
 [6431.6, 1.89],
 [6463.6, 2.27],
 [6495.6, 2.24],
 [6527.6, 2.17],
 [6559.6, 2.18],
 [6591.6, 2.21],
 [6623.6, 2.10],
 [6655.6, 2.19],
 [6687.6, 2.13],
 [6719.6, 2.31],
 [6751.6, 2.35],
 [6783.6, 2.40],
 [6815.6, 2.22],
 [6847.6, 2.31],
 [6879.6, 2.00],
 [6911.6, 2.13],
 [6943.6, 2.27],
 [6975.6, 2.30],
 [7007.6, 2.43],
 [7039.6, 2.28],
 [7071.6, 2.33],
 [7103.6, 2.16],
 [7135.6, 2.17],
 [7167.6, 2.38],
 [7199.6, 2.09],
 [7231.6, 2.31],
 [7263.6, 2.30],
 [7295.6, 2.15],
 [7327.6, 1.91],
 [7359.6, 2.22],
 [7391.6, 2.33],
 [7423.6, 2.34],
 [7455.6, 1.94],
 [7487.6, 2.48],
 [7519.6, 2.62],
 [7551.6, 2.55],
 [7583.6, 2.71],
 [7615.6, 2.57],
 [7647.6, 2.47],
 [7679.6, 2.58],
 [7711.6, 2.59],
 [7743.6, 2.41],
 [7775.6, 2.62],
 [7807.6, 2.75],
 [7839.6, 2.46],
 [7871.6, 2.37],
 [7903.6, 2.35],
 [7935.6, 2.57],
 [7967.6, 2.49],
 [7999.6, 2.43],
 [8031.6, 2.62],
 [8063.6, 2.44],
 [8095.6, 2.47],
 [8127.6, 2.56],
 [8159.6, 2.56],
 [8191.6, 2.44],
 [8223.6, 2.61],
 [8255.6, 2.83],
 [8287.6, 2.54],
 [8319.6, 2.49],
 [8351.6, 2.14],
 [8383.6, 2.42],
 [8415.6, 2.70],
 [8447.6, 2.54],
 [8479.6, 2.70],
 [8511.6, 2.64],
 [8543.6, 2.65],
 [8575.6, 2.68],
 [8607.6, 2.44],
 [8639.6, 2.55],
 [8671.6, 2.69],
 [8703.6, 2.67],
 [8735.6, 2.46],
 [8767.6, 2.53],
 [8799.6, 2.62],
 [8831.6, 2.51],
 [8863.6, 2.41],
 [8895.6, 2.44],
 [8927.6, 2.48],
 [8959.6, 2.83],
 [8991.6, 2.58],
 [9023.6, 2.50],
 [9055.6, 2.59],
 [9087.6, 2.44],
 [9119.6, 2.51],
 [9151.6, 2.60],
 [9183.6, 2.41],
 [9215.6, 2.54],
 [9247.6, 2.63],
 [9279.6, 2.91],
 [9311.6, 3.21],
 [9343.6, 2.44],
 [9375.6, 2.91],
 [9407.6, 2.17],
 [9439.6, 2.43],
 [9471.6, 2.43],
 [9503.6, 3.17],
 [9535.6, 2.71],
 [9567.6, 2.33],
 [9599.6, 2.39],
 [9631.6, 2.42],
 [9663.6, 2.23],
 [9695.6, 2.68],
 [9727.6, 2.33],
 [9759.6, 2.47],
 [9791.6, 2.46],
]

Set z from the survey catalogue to 0.415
